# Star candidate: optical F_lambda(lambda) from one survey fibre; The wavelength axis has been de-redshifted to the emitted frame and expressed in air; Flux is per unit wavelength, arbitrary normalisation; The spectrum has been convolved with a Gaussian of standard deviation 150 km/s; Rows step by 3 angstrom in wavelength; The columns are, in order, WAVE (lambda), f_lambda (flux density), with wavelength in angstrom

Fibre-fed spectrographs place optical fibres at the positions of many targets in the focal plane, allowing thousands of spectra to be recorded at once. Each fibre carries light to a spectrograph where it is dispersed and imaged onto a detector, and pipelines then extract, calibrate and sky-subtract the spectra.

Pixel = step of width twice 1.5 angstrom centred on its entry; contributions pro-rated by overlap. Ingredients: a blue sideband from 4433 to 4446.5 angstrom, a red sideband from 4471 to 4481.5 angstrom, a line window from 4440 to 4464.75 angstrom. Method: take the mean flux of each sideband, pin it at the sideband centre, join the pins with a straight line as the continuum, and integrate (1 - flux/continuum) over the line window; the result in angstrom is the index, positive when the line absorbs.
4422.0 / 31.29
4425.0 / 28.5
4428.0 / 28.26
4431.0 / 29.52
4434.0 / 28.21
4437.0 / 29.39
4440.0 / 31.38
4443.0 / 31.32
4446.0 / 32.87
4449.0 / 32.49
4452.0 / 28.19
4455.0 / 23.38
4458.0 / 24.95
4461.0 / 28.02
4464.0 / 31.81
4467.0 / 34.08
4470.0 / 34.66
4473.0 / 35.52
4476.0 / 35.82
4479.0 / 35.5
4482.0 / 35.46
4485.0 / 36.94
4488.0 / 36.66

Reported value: 2.3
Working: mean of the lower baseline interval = 30.6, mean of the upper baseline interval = 35.6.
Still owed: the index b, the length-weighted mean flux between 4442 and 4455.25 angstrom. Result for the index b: 30.2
